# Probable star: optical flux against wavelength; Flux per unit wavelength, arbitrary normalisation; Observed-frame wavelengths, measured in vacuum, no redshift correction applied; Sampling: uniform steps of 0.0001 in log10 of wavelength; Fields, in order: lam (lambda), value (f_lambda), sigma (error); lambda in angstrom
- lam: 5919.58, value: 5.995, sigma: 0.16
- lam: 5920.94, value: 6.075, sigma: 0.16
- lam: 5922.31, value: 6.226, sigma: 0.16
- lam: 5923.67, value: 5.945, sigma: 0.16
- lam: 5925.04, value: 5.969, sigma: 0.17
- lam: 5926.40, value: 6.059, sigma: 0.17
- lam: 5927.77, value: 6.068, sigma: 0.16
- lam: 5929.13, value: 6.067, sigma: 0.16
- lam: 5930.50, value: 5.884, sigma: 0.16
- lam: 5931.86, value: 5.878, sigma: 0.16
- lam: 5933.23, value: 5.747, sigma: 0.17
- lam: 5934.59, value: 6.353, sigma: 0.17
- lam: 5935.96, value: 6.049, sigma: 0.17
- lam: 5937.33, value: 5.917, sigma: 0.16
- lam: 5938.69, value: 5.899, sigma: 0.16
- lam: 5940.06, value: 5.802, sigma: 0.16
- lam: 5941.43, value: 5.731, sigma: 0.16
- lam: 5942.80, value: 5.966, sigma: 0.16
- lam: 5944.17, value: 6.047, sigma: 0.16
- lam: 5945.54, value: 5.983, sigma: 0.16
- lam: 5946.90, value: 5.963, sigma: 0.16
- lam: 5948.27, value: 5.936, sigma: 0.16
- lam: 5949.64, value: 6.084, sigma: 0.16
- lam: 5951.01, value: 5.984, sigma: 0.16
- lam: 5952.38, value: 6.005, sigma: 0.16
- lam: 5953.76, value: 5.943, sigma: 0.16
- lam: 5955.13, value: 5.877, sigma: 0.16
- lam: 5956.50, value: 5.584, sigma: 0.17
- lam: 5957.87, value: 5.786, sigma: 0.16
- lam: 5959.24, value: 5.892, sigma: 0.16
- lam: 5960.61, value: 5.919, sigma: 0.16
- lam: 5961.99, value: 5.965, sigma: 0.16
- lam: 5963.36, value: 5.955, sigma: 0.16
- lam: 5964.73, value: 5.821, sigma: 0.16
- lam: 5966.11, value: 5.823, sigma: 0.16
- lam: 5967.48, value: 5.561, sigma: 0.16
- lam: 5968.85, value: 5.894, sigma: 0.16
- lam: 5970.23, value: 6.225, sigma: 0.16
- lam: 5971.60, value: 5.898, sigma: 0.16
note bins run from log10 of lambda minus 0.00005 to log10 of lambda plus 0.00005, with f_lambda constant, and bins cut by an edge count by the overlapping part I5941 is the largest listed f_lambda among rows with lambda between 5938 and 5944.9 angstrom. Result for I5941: 6.047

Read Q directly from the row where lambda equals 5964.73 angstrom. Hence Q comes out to 5.821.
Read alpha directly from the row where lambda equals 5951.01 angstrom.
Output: 5.984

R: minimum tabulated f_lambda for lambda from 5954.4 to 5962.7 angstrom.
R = 5.584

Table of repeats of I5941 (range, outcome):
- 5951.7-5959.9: 6.005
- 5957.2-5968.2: 5.965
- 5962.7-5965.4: 5.955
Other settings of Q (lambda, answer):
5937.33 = 5.917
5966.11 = 5.823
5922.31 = 6.226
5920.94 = 6.075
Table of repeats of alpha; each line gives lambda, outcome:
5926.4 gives 6.059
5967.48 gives 5.561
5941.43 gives 5.731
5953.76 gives 5.943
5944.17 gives 6.047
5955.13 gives 5.877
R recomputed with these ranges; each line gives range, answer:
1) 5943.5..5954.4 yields 5.936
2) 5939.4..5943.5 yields 5.731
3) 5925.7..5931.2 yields 5.884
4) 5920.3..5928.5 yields 5.945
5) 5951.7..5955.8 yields 5.877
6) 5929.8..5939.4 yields 5.747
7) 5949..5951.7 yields 5.984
